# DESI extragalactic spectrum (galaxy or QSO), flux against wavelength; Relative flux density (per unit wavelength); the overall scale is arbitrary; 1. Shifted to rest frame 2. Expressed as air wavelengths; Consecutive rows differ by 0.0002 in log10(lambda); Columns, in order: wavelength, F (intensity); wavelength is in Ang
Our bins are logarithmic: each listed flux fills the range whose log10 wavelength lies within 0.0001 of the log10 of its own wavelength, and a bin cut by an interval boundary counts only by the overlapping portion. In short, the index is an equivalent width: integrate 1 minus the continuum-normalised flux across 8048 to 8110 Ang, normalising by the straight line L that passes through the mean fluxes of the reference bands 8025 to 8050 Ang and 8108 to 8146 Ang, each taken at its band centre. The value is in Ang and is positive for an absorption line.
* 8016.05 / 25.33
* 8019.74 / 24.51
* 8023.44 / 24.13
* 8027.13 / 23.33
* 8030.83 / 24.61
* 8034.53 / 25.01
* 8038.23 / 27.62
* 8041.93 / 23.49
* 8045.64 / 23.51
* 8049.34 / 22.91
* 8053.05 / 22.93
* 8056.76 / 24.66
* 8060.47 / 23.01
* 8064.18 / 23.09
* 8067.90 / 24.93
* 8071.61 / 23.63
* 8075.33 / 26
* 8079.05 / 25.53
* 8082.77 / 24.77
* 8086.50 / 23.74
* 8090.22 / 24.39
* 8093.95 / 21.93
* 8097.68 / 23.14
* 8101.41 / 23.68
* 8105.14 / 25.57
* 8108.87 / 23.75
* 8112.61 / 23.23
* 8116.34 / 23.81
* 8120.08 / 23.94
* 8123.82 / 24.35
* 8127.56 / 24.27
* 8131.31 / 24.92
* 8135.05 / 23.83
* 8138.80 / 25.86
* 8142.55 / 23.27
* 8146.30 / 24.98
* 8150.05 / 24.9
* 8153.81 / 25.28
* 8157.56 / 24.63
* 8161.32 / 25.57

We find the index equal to 0.80 Ang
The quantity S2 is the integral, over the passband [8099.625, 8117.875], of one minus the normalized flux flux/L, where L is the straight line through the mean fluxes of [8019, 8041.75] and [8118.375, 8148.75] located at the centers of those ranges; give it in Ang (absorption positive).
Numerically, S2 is 0.4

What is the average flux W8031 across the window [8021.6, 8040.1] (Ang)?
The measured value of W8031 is 24.9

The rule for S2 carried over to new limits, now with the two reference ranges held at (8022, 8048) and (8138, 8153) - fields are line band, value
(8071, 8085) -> -0.3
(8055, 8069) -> 0.4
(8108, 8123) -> 0.6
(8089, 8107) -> 0.7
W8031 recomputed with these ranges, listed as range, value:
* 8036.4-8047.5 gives 24.9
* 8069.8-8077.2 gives 24.8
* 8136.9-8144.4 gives 24.6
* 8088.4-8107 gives 23.7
